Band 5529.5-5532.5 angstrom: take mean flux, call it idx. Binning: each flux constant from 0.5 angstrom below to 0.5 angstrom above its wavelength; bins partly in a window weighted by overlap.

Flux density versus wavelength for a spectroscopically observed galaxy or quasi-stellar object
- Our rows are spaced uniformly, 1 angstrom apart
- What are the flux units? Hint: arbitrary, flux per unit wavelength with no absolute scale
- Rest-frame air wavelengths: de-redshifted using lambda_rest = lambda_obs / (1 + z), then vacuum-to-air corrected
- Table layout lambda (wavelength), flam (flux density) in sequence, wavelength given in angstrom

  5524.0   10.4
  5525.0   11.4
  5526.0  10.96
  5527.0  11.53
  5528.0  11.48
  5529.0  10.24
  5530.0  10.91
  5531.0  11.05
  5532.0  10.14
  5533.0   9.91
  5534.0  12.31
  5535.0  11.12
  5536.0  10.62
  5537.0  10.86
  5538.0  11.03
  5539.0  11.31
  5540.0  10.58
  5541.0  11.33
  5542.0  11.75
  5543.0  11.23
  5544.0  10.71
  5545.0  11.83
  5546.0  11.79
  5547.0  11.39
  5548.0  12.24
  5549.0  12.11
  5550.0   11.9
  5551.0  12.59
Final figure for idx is 10.7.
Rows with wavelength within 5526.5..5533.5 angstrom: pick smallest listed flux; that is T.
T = 9.91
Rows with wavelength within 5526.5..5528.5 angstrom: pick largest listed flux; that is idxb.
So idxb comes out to 11.53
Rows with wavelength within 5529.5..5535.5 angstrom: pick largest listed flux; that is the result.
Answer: 12.31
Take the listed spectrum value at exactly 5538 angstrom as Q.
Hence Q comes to 11.03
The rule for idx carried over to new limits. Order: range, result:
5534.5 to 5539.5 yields 11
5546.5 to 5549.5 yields 11.9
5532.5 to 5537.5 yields 11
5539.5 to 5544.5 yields 11.1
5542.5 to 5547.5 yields 11.4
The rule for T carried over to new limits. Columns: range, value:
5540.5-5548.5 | 10.71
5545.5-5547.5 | 11.39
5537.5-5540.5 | 10.58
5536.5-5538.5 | 10.86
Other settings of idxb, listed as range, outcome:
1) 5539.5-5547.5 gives 11.83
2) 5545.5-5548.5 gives 12.24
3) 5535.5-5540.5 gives 11.31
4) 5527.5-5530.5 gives 11.48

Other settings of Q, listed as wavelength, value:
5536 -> 10.62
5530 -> 10.91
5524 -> 10.4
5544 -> 10.71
